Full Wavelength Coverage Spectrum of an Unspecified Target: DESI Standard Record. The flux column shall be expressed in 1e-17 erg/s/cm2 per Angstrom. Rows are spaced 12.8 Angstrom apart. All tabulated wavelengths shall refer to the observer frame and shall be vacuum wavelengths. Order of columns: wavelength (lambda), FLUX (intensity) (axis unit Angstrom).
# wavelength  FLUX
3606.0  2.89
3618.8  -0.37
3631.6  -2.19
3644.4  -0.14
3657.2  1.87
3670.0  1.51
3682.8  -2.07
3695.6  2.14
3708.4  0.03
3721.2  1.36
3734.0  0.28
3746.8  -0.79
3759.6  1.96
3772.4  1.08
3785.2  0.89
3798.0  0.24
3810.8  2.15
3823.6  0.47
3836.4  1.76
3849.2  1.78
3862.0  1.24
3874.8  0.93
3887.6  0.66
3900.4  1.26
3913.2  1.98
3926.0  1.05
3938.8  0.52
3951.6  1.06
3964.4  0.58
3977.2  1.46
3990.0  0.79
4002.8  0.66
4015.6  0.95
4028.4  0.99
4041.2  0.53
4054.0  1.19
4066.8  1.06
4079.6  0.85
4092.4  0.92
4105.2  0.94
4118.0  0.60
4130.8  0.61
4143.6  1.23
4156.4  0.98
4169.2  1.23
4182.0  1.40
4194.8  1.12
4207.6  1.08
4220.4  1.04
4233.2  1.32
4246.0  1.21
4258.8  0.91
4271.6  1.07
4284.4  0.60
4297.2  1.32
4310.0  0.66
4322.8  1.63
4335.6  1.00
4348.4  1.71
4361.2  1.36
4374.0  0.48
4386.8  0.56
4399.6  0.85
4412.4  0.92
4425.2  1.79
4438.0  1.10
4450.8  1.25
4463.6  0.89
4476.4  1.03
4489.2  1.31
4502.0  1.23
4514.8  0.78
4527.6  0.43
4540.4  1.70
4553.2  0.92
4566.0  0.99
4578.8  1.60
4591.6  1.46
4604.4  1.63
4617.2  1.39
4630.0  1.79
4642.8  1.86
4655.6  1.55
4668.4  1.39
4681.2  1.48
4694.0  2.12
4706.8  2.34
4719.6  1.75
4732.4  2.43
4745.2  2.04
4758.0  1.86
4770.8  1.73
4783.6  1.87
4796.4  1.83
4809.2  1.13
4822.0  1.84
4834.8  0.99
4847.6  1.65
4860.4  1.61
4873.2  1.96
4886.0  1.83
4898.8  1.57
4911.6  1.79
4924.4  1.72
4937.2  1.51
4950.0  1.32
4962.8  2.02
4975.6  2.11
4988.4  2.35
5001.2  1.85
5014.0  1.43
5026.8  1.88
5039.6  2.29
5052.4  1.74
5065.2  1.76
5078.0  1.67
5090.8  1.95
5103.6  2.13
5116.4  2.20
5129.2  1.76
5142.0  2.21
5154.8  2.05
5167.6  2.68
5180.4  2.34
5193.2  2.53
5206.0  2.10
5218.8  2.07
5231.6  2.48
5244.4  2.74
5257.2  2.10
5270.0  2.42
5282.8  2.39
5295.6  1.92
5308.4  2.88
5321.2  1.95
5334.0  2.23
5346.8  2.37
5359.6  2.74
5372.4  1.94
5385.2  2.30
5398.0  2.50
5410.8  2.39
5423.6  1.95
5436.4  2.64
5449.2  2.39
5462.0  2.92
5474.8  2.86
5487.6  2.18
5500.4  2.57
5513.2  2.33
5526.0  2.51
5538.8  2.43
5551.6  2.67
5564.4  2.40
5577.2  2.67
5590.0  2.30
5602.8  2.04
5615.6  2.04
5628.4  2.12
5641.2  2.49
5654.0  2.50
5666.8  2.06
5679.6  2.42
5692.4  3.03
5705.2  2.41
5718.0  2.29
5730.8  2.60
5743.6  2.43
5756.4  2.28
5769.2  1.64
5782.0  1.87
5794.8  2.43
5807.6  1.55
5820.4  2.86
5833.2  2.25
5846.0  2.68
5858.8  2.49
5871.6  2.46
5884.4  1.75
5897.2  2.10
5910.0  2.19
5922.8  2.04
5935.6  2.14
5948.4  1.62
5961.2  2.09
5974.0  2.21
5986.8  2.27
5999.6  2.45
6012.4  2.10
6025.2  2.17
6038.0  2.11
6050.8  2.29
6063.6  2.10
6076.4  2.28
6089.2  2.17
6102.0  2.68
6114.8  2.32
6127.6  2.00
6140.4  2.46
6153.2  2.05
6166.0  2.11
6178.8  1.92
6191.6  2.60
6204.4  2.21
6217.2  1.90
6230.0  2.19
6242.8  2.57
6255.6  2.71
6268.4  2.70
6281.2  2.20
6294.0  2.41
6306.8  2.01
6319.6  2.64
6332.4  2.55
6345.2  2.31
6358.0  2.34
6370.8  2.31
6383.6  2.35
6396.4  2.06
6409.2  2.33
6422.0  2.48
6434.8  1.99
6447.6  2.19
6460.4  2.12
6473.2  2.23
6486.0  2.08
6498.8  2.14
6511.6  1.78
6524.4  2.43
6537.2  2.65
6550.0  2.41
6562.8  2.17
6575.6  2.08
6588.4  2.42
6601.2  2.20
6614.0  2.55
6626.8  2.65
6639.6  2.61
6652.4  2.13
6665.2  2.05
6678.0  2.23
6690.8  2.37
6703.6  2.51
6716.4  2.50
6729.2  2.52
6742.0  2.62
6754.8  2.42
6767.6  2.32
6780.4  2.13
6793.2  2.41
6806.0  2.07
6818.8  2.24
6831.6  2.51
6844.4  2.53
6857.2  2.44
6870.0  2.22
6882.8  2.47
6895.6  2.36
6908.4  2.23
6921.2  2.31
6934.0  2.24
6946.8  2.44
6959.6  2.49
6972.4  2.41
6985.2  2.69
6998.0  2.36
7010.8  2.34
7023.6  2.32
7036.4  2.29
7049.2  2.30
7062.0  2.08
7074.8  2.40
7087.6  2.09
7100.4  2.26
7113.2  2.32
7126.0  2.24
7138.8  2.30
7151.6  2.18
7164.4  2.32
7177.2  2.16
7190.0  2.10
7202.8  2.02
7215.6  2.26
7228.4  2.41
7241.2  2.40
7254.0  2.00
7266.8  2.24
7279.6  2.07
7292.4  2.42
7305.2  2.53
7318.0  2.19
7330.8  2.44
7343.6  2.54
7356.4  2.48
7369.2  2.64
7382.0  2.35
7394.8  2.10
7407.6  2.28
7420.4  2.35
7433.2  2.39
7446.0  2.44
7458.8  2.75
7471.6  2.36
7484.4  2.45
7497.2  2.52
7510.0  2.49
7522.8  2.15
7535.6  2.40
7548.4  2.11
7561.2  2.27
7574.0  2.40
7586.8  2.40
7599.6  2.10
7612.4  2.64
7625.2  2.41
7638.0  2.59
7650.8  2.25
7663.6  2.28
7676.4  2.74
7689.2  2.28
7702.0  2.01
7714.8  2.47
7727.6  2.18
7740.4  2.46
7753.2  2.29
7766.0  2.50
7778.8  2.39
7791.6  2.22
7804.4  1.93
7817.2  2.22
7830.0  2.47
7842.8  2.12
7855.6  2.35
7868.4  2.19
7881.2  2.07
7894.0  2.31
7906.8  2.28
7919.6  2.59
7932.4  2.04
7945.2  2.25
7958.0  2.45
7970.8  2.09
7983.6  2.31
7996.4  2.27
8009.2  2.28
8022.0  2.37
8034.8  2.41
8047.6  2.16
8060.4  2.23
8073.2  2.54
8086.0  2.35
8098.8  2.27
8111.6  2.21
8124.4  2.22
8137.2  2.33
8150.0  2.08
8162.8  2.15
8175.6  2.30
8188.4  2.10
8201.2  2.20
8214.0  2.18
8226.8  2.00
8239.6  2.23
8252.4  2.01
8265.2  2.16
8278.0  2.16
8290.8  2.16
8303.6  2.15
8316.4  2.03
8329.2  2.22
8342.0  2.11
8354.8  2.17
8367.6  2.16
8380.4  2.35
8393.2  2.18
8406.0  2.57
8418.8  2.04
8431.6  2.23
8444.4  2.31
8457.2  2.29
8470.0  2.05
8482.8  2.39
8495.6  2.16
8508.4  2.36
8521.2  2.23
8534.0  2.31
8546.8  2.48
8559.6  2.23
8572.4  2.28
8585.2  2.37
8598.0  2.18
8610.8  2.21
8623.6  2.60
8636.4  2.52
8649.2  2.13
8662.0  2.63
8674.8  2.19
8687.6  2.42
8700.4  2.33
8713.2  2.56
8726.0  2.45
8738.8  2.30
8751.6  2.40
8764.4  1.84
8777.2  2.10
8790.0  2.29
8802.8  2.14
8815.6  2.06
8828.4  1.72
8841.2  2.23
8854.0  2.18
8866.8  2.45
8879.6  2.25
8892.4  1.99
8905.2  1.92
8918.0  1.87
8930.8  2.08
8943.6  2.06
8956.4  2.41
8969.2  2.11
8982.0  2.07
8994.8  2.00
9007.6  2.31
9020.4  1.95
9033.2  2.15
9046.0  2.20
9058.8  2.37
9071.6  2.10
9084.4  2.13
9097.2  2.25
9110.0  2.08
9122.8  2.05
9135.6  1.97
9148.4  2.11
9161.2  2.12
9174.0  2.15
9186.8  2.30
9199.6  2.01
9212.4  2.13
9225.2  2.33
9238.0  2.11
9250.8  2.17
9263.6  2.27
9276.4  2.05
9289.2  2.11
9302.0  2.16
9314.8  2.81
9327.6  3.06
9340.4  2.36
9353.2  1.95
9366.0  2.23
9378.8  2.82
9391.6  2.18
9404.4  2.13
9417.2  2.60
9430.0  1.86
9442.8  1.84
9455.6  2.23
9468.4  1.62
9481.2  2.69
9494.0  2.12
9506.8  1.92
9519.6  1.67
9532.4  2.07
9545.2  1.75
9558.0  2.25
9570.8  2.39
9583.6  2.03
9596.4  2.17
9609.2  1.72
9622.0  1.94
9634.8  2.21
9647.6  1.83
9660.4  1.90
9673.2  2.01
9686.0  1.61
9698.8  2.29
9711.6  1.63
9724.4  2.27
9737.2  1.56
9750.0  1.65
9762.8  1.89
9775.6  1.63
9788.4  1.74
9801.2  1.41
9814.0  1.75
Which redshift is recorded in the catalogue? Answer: 0.150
